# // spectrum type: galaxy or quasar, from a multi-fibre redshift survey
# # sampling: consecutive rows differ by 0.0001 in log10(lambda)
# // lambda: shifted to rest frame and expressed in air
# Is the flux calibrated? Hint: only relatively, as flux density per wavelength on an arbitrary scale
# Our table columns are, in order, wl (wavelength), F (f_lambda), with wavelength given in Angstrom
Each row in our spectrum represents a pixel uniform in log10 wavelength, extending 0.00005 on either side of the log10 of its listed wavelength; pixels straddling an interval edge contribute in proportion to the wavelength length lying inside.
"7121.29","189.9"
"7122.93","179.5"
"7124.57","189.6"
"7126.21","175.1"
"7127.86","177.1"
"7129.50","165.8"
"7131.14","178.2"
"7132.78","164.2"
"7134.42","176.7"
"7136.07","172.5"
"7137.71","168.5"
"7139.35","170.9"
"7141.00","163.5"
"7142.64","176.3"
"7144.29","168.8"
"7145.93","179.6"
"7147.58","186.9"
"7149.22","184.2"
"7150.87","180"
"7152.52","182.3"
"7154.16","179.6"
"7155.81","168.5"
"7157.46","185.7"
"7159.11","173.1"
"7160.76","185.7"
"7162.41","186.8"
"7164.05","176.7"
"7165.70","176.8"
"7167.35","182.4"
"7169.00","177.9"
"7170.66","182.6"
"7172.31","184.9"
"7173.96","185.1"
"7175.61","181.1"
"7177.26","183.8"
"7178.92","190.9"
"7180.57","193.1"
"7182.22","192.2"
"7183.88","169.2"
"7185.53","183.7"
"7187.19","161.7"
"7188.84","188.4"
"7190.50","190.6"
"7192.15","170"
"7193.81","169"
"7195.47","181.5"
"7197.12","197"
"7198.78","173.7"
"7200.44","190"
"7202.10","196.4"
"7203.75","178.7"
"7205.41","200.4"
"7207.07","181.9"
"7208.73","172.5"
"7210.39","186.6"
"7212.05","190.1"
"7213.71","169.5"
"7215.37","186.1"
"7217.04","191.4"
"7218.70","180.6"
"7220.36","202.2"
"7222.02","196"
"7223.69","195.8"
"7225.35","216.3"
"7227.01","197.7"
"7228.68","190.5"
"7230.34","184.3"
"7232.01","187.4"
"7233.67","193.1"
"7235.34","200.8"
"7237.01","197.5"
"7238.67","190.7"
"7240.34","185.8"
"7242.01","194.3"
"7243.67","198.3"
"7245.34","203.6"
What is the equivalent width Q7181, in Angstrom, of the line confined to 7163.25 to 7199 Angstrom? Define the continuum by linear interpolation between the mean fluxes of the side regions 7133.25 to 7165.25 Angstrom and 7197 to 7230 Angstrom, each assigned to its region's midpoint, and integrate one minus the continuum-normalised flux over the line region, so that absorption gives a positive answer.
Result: 0.31 Angstrom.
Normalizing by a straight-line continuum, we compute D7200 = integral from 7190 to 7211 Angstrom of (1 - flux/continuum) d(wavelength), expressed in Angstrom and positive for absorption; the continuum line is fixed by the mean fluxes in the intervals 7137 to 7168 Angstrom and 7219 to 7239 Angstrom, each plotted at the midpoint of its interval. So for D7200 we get 0.6 Angstrom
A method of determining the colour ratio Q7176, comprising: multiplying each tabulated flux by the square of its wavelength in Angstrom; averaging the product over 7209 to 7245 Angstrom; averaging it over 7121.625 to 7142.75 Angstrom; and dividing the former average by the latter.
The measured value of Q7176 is 1.1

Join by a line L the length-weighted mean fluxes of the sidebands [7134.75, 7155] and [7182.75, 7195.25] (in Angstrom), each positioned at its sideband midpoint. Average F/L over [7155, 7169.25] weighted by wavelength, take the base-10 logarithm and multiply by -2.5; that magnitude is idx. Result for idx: -0.019 mag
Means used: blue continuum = 176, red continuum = 177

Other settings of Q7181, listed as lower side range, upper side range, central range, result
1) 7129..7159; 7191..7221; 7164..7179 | -0.24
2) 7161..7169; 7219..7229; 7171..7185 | 0.00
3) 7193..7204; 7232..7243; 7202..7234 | -0.15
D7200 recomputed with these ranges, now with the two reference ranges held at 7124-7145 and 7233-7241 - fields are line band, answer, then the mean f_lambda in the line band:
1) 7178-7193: 0.07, 182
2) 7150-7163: -0.22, 180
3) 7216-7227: -0.37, 197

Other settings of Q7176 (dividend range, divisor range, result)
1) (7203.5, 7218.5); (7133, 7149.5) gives 1.08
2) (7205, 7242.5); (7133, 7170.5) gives 1.10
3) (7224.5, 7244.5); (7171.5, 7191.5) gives 1.08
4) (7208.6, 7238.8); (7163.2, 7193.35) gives 1.07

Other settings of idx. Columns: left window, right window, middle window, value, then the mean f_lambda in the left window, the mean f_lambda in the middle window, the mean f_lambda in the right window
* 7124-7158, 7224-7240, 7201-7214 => 0.026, 176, 185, 195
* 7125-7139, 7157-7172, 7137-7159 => 0.002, 173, 176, 181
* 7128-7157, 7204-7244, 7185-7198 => 0.026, 175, 180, 191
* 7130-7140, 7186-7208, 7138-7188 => -0.017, 172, 180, 183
